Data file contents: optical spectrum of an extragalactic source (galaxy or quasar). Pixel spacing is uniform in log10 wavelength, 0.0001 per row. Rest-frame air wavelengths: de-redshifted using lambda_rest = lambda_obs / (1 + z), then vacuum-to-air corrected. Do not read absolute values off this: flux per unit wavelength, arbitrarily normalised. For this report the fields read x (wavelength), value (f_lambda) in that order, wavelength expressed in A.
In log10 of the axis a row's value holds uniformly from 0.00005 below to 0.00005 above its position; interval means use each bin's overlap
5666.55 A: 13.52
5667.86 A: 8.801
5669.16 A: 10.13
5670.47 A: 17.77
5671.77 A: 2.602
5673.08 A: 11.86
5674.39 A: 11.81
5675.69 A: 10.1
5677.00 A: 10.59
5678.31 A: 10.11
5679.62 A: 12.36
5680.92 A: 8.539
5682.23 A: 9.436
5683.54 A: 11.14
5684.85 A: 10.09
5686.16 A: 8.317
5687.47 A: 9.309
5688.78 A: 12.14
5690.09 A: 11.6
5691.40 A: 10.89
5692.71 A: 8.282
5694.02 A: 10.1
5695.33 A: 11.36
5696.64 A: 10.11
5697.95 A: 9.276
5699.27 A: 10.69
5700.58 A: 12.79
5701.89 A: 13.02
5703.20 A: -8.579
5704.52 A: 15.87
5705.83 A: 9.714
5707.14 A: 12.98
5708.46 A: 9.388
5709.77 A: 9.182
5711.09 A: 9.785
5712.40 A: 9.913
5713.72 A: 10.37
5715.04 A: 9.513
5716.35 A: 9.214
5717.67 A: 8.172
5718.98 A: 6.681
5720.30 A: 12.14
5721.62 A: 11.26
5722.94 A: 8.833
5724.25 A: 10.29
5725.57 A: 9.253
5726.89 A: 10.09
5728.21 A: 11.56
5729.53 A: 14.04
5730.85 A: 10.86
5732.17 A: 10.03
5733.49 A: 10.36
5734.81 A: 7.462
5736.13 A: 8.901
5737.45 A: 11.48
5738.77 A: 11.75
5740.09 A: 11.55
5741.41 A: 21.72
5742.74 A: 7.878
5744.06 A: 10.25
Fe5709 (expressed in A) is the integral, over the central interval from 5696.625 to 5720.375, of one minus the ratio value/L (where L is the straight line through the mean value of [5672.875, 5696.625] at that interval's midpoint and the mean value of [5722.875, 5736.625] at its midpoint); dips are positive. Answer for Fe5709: 2.1 A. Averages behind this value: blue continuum 10.4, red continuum 10.2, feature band 9.4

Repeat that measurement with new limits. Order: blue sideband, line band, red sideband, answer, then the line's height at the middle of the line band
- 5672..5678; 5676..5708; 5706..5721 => 0.4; 10.1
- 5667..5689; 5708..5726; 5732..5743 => 2.4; 11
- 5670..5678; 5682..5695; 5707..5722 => 0.1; 10.3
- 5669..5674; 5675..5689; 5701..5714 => 0.2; 10.3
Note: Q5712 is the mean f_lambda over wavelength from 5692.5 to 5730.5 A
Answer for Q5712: 9.87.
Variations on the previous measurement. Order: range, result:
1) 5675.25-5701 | 10.3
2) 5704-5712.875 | 10.9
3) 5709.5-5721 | 9.45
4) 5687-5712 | 9.9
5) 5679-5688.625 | 9.99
